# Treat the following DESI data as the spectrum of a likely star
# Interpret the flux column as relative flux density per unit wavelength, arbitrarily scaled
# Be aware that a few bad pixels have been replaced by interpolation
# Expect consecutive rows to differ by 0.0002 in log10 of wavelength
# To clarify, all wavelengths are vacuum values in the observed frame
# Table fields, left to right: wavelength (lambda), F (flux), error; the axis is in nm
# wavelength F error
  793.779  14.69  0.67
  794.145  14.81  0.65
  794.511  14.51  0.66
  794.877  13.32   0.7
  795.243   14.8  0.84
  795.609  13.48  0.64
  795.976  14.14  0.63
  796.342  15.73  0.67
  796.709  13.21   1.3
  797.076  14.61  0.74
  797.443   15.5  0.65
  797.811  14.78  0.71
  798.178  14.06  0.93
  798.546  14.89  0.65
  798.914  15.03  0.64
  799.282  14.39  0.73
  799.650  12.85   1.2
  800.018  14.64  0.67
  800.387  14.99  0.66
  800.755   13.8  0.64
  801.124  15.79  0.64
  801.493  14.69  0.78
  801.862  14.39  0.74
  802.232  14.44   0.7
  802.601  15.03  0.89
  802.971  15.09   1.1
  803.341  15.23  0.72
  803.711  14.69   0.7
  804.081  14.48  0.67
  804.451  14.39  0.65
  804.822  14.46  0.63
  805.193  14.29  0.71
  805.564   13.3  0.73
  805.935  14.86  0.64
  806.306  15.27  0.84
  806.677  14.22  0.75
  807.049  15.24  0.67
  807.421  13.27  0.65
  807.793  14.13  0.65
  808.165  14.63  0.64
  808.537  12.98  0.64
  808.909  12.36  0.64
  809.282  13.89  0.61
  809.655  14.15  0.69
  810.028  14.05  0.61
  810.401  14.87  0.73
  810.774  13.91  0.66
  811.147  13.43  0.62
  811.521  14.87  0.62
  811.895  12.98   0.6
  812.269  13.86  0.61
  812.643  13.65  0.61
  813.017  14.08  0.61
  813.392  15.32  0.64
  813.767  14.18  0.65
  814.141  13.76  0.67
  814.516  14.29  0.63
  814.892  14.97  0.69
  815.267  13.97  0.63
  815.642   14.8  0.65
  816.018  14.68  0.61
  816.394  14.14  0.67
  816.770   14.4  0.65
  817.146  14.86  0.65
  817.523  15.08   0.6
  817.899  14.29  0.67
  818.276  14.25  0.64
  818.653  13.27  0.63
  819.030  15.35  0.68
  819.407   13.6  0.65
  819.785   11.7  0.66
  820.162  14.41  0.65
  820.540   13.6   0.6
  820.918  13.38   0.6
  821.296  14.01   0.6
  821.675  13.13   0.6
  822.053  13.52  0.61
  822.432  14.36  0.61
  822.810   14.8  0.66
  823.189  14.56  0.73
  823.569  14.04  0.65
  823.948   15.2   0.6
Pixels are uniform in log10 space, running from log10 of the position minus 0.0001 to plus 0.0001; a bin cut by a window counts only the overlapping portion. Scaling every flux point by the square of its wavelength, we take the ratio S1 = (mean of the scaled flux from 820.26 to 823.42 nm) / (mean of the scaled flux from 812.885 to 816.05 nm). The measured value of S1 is 0.98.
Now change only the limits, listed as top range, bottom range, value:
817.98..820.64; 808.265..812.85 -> 1.02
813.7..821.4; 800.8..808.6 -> 1.00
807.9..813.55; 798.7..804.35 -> 0.97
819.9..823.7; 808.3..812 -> 1.04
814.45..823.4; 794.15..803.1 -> 1.02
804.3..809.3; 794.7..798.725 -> 1.00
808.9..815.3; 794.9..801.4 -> 1.01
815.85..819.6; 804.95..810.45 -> 1.05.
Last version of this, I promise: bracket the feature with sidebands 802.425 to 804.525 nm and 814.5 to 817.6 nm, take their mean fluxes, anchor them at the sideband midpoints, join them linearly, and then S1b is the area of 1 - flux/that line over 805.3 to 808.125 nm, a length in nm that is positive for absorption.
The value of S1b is 0.08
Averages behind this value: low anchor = 14.8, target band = 14.3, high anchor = 14.6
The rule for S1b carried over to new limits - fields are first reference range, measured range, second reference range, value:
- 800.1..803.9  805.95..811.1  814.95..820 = 0.17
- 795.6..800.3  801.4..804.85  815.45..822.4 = -0.08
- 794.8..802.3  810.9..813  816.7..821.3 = 0.06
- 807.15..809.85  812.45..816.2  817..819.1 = -0.06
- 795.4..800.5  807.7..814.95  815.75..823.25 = 0.11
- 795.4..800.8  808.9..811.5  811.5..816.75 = 0.06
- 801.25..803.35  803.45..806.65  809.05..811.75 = 0.02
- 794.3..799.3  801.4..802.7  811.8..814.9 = -0.02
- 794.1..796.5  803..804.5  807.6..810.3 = -0.08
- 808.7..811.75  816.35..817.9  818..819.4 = -0.05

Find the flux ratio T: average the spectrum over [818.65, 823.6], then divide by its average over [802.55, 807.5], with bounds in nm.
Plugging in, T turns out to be 0.95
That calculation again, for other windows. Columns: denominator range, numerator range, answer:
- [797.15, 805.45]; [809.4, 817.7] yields 0.98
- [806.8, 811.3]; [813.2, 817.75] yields 1.04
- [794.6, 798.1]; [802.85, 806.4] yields 1.01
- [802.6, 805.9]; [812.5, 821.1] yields 0.98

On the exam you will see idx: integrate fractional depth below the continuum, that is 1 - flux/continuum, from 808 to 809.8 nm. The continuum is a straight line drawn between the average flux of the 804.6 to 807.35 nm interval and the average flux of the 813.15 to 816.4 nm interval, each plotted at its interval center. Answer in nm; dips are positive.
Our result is 0.11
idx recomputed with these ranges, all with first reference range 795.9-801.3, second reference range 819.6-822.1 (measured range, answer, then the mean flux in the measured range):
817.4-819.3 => -0.12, 14.4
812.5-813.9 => -0.05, 14.3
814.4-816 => -0.10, 14.5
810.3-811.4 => -0.01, 14.1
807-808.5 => 0.00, 14.1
